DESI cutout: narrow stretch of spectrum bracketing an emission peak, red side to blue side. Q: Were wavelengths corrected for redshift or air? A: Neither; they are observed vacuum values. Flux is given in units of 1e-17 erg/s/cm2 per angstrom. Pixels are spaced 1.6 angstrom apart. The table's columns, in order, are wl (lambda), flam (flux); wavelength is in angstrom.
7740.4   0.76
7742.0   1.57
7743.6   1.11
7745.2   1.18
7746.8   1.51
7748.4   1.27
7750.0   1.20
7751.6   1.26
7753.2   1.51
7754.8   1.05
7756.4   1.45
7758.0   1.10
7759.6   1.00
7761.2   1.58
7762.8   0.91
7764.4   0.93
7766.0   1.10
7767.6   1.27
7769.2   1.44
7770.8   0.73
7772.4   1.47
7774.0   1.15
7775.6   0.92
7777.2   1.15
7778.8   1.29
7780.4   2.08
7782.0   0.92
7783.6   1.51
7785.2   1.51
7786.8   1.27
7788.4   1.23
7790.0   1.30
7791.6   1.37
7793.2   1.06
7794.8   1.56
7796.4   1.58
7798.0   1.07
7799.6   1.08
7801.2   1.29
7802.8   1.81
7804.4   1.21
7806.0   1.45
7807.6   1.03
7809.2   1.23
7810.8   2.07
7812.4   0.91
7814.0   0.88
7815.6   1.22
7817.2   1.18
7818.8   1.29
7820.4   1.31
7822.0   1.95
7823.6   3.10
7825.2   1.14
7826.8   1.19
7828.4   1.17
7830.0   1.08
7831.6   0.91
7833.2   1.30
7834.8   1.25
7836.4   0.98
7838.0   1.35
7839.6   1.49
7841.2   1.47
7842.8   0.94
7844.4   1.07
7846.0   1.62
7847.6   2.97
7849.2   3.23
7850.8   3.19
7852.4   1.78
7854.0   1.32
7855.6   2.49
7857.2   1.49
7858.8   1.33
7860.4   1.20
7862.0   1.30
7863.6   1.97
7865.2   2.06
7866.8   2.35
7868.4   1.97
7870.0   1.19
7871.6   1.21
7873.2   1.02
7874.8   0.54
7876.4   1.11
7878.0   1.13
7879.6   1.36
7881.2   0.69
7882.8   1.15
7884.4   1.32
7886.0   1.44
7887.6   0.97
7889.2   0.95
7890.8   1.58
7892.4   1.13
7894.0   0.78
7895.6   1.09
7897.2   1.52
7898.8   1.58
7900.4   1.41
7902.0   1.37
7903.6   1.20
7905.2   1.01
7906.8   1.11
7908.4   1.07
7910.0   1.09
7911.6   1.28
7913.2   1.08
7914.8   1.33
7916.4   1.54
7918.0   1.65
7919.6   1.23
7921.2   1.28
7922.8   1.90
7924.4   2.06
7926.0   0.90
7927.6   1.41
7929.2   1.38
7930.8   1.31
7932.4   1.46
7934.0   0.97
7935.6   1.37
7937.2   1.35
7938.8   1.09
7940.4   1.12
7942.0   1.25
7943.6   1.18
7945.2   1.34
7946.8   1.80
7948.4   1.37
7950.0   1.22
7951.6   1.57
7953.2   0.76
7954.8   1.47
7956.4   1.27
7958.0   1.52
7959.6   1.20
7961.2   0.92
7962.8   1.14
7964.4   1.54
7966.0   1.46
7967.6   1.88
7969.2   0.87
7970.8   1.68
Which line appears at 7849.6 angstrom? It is [S II] 6716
